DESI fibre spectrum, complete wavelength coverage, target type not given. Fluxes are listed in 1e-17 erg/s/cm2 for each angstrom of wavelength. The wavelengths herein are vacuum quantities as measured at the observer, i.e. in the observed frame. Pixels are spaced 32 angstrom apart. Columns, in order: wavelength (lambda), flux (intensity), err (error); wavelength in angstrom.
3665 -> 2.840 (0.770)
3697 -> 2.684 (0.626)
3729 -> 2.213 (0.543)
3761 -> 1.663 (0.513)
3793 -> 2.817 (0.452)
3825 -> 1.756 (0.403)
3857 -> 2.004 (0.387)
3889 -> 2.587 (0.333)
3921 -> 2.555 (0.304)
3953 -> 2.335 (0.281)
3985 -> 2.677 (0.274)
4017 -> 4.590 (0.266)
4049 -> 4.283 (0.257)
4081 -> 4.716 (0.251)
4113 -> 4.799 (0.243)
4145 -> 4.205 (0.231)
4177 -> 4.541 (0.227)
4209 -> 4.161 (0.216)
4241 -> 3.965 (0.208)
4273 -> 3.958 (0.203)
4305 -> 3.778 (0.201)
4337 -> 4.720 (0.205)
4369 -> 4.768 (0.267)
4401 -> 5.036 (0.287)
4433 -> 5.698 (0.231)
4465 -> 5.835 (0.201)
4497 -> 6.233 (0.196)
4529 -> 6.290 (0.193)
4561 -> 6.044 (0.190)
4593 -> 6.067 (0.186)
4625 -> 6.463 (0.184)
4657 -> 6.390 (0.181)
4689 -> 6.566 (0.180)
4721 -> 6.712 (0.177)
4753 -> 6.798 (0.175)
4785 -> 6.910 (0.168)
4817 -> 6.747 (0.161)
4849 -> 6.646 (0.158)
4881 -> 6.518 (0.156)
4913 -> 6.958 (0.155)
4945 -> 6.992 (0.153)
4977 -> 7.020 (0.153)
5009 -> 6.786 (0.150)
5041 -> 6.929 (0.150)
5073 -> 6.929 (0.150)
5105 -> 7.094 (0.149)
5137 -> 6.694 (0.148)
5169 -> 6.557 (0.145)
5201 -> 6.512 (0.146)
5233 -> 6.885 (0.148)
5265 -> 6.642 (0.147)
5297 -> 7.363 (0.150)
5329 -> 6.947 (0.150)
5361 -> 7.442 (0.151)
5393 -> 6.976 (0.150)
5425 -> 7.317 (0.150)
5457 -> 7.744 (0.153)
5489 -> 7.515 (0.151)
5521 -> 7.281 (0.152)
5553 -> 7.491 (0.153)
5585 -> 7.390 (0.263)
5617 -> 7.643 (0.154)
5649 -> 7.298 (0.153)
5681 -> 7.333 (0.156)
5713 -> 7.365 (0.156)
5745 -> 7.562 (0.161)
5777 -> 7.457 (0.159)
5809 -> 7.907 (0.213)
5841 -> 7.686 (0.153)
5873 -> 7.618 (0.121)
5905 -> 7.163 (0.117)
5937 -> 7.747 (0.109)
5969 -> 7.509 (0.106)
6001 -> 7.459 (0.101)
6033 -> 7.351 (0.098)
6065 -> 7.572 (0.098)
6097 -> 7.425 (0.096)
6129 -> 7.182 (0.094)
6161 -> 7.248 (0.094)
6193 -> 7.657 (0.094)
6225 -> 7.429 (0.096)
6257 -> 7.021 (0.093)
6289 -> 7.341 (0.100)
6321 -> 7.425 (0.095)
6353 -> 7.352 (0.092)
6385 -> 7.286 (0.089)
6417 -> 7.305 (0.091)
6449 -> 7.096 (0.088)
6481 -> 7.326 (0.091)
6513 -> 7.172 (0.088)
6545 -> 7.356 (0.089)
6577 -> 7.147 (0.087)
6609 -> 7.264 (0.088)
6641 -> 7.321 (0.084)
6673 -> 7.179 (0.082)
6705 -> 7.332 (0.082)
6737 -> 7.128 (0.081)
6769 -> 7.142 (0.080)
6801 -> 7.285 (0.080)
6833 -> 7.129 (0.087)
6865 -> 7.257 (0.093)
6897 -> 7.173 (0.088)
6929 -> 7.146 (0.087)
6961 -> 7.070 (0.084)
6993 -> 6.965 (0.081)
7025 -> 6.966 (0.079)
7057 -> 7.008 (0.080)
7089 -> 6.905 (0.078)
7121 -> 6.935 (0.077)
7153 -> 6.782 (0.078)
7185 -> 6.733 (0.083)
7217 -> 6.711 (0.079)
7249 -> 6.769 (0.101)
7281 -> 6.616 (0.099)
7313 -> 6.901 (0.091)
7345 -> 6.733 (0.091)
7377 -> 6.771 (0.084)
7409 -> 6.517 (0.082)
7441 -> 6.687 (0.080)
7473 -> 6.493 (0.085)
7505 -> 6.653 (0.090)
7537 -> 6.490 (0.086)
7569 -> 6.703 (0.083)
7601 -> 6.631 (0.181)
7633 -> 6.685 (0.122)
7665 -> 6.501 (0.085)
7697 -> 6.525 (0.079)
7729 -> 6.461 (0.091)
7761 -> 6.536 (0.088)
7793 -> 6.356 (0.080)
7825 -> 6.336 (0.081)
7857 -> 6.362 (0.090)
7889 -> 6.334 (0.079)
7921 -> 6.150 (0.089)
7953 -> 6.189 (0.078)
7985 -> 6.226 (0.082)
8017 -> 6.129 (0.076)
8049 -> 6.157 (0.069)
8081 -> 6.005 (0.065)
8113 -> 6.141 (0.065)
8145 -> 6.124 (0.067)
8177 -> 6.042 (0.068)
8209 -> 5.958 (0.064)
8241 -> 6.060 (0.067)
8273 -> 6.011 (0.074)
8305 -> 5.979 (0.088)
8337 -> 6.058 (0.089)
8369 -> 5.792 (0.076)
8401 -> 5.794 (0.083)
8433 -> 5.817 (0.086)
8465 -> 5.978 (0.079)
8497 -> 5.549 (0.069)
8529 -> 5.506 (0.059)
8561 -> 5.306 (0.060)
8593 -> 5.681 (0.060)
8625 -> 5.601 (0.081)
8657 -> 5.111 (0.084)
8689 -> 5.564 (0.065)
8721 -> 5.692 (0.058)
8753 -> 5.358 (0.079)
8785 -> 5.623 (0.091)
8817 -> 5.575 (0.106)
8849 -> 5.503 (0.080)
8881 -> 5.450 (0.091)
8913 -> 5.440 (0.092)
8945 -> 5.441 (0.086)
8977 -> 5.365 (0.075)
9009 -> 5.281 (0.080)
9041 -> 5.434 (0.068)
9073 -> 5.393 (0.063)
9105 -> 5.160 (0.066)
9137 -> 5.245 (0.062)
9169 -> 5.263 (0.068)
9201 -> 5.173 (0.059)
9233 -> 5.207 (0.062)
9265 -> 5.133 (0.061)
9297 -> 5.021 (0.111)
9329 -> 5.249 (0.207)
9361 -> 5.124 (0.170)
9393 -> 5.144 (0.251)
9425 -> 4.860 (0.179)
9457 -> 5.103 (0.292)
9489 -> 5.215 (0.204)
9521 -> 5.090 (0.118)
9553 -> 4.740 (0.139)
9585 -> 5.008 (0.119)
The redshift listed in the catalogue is 0.00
